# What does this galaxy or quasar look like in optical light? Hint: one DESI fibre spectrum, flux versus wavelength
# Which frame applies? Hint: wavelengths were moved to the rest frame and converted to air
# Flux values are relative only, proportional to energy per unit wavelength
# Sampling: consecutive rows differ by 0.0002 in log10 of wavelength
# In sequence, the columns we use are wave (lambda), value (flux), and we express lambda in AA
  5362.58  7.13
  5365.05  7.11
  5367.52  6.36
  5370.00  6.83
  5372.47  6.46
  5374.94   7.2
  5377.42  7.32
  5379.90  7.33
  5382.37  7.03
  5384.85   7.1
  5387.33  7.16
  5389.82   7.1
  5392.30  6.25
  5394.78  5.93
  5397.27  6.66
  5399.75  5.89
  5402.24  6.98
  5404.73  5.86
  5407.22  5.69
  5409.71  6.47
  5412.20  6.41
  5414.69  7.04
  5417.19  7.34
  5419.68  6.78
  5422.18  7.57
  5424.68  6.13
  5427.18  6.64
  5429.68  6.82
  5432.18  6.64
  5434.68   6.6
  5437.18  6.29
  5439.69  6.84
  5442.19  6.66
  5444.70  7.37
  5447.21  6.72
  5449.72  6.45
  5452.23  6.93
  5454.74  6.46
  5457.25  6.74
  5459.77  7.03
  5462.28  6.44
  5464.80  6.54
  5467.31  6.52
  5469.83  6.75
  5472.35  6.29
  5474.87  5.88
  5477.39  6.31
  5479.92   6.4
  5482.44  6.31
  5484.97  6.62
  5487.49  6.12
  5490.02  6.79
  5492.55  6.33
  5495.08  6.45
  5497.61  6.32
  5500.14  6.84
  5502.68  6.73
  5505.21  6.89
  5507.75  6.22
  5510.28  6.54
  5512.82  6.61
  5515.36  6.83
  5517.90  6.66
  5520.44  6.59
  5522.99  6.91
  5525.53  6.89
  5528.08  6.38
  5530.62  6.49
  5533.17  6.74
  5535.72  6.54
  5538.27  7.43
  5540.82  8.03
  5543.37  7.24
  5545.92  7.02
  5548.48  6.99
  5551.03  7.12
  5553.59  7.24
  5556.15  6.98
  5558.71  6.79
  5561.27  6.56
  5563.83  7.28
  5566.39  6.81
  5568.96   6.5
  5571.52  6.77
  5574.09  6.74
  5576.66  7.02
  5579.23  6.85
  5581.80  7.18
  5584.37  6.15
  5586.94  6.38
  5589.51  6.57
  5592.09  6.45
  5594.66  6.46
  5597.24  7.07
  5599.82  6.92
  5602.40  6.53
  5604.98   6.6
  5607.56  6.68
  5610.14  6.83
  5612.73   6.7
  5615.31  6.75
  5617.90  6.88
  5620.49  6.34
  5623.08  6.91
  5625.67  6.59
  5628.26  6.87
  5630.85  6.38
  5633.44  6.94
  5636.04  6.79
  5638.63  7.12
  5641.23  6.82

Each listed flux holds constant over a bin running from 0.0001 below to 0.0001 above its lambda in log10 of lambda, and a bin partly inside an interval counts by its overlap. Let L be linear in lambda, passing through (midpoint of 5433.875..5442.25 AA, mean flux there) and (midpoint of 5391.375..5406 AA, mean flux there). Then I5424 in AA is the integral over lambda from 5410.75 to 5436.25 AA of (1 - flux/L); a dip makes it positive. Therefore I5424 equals -1.26 AA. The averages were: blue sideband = 6.26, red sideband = 6.59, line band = 6.79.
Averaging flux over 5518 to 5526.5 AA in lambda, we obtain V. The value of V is 6.77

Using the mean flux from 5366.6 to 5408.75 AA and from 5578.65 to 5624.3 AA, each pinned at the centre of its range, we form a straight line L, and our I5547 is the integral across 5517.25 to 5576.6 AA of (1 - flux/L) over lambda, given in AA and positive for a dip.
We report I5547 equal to -2.1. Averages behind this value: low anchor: 6.66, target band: 6.9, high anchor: 6.68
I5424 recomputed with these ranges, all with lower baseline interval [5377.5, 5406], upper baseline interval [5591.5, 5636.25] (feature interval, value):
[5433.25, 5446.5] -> -0.1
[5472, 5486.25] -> 0.8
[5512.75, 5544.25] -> -0.8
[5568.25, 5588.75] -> 0.0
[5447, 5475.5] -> 0.5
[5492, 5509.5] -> 0.4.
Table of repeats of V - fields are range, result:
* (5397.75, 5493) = 6.57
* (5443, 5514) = 6.56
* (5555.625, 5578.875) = 6.82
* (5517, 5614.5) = 6.82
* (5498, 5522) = 6.65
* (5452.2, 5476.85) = 6.53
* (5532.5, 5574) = 7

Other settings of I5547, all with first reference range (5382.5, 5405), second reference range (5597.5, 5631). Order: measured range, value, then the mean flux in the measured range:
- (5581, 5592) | 0.3 AA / 6.53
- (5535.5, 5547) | -1.1 AA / 7.33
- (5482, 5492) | 0.3 AA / 6.46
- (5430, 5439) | 0.1 AA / 6.56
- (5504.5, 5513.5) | 0.2 AA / 6.54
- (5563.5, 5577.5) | -0.3 AA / 6.82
